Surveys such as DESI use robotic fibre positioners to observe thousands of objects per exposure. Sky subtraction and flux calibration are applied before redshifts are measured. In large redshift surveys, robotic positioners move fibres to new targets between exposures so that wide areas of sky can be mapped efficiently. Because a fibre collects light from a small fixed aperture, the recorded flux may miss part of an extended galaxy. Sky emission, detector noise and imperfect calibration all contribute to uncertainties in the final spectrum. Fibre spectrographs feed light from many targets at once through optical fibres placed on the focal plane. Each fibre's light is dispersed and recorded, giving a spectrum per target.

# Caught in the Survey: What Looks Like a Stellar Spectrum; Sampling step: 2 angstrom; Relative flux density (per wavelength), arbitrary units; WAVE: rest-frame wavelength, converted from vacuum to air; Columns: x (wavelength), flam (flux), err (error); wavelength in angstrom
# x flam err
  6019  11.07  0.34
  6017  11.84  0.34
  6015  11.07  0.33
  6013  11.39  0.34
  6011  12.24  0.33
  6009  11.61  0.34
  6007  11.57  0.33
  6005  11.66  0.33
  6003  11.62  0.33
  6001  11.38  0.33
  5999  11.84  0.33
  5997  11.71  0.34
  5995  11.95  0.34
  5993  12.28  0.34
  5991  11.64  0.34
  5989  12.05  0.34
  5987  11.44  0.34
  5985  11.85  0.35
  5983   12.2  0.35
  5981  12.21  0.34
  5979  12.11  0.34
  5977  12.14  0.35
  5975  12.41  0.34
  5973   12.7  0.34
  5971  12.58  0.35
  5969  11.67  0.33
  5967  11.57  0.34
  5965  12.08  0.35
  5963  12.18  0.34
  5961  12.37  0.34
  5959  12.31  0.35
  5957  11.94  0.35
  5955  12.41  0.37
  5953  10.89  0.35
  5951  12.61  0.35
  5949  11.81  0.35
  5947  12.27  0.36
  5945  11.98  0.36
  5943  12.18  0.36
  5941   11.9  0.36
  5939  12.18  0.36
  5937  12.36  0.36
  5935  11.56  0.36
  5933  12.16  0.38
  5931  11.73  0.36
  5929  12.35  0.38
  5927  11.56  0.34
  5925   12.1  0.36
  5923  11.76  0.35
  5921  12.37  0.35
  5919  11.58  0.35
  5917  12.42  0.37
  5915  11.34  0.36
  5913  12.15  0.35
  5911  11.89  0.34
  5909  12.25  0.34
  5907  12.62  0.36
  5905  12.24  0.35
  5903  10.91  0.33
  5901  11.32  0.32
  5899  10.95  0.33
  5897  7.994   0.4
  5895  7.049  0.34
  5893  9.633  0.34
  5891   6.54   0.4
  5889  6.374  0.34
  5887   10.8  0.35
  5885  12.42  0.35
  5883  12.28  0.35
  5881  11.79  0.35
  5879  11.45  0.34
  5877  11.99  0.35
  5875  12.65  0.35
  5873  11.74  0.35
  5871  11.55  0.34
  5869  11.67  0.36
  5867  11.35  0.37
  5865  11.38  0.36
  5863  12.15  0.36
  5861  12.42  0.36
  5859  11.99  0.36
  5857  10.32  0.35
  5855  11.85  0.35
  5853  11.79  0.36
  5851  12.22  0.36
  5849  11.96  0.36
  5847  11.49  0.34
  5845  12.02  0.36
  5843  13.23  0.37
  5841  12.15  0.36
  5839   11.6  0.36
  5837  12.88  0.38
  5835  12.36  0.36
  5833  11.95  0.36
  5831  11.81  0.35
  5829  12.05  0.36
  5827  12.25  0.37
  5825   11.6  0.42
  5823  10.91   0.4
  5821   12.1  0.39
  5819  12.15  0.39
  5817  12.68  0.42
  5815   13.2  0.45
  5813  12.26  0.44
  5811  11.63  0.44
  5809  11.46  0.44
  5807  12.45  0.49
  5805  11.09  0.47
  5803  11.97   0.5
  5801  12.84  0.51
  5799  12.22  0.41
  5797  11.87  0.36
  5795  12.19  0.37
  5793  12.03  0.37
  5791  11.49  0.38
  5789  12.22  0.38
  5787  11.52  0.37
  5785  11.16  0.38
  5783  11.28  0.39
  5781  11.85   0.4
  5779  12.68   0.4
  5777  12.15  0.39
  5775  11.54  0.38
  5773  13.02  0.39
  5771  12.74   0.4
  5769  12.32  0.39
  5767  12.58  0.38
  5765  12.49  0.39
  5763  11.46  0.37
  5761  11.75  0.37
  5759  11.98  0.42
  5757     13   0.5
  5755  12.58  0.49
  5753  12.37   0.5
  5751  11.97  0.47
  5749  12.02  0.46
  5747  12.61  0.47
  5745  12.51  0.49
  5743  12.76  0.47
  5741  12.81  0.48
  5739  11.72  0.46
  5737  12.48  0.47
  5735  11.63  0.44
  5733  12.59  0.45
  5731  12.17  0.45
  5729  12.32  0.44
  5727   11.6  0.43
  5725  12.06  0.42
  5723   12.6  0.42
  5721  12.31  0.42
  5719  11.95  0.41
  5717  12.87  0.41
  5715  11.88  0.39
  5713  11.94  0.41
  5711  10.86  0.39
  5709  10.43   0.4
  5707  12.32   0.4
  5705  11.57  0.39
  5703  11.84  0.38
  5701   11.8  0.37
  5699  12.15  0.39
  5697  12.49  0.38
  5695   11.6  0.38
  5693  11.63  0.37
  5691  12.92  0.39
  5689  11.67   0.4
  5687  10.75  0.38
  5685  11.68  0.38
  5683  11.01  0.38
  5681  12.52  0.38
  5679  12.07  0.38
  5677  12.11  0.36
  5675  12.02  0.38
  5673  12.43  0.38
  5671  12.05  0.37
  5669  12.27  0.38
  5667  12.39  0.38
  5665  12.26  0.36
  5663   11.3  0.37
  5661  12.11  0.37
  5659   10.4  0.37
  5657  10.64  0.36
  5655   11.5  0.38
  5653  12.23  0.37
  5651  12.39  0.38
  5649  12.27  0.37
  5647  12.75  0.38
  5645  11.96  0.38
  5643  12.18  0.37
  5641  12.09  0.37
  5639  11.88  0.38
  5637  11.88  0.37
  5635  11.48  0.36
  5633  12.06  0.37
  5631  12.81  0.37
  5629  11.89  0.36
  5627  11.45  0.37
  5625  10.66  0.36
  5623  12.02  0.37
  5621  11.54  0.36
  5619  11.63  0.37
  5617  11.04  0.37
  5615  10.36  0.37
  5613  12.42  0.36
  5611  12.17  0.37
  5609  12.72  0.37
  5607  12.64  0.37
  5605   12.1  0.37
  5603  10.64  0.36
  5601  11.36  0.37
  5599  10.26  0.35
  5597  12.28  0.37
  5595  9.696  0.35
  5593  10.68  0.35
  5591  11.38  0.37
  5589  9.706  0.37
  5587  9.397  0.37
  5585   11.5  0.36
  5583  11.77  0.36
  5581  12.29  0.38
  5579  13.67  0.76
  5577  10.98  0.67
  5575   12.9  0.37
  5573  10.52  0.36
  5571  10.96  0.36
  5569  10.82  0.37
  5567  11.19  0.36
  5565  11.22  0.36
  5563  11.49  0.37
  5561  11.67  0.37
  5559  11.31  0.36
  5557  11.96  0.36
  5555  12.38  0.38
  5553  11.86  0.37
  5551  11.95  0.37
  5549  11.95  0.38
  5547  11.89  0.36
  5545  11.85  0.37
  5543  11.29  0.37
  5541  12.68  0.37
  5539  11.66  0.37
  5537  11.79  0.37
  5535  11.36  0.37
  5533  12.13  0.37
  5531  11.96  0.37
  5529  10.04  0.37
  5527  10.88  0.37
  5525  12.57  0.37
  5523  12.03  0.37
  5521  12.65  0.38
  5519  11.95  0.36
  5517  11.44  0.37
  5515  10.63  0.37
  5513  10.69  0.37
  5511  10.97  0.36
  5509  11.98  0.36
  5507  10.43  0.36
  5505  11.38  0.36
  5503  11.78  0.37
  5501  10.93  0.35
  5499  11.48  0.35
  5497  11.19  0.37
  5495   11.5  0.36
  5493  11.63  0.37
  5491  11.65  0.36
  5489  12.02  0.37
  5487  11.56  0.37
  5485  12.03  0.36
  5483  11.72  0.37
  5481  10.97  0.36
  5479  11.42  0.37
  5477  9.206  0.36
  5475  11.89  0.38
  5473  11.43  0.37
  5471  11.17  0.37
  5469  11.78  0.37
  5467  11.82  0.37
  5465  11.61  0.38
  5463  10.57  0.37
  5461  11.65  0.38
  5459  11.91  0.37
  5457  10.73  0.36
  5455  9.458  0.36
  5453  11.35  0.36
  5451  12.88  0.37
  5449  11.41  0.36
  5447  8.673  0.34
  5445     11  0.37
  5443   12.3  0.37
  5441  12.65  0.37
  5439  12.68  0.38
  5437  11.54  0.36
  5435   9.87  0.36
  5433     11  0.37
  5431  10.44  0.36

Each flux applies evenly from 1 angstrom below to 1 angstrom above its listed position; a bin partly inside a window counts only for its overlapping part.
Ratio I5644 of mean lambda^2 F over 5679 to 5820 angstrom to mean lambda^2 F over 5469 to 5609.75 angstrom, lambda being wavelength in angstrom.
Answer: 1.13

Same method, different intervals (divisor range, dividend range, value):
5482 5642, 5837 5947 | 1.12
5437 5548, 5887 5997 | 1.18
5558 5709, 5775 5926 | 1.07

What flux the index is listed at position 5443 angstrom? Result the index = 12.3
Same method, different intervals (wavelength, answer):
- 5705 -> 11.57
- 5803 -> 11.97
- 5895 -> 7.049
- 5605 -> 12.1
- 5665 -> 12.26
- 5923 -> 11.76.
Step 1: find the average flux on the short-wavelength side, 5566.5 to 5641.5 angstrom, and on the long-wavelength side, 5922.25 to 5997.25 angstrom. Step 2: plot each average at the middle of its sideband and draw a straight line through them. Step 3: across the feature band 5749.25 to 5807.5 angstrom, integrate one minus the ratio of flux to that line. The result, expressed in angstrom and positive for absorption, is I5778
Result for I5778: -1.7 angstrom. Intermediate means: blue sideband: 11.5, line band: 12.1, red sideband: 12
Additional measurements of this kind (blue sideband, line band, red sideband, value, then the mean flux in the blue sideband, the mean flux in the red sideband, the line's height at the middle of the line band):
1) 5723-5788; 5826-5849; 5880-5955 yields -0.8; 12.2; 11.3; 11.7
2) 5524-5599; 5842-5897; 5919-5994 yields 3.6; 11.5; 12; 11.9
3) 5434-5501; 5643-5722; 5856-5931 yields -4.2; 11.3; 11.2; 11.3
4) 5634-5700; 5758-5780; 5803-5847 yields -0.4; 11.9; 12.1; 12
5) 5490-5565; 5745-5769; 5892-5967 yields -1.3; 11.6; 11.7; 11.6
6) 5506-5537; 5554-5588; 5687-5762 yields 0.2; 11.5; 12.1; 11.6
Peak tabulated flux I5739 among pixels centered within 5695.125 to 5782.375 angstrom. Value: 13.02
